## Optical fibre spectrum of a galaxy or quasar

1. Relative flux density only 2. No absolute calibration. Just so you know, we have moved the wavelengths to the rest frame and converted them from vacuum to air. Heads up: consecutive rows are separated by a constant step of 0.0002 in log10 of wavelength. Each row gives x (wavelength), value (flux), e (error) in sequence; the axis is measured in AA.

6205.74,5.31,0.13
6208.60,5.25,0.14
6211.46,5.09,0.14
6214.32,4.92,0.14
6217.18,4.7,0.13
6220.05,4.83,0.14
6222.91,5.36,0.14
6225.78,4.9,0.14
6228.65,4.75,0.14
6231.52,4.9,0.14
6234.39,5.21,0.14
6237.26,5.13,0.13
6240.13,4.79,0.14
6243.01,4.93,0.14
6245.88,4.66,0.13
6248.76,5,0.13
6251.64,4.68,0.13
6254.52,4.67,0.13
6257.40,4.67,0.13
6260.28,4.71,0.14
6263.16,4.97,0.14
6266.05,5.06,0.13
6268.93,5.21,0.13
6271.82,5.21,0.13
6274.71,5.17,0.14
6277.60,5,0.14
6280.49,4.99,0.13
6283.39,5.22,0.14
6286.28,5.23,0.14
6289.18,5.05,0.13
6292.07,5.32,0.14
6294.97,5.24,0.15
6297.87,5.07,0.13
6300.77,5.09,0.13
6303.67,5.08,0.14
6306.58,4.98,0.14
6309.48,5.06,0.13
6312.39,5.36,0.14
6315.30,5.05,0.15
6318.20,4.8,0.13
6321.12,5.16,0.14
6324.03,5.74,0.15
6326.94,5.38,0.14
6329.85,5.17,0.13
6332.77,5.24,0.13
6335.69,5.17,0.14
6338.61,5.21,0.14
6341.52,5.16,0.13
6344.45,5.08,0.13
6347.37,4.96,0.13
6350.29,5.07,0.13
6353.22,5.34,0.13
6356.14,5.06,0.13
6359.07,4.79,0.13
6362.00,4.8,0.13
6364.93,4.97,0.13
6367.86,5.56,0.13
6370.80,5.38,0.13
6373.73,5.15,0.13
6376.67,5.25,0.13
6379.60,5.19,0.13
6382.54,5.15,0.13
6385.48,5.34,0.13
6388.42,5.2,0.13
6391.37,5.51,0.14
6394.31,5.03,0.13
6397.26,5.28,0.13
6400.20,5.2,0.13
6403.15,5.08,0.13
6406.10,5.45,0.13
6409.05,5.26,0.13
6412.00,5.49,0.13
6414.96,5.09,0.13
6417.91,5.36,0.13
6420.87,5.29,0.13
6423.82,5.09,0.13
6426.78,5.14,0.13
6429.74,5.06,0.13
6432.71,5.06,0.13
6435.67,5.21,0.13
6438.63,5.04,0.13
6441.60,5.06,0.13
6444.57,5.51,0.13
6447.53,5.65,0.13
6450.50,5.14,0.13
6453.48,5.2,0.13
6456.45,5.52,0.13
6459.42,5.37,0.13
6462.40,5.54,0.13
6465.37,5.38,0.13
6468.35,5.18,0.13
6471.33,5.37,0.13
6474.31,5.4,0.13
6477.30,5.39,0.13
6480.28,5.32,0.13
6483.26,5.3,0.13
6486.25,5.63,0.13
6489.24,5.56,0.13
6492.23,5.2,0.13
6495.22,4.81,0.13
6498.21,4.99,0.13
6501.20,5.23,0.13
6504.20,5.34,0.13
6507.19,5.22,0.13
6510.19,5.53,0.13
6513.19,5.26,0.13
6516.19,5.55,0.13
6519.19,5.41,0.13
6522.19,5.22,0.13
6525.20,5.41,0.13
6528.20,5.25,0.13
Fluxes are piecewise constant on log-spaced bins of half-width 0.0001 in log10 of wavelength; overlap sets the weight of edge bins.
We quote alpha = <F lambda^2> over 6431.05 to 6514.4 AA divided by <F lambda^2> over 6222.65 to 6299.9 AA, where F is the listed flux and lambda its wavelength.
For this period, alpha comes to 1.13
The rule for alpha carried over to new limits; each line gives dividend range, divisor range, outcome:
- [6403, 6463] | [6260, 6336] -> 1.07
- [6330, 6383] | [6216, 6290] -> 1.07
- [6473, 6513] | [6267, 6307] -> 1.10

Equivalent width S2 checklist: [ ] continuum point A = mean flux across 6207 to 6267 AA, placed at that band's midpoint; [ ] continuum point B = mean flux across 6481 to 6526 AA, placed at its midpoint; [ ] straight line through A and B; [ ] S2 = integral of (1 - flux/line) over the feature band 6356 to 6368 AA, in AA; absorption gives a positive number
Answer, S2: 0.3 AA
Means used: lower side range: 4.91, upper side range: 5.31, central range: 4.98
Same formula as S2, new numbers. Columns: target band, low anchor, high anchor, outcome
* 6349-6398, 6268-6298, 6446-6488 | 0.8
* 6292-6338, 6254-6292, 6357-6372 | -1.1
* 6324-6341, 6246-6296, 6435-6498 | -0.6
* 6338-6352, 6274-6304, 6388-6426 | 0.3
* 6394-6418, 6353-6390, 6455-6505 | -0.2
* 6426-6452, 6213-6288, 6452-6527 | 0.2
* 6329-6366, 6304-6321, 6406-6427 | 0.4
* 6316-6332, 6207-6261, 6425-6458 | -0.6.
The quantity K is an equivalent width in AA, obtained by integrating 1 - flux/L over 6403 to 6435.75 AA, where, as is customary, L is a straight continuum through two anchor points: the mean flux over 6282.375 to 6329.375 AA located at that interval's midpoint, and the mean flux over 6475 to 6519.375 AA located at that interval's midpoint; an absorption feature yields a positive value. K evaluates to 0.2 AA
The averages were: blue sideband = 5.18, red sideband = 5.31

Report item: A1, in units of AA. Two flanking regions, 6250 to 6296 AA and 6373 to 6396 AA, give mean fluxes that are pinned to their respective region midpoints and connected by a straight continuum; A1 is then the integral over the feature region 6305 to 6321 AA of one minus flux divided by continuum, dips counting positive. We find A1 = 0.1 AA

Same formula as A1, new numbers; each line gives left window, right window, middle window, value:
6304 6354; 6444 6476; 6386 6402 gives 0.1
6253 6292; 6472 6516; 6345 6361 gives 0.3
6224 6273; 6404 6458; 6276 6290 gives -0.4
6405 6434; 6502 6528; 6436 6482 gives -0.5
